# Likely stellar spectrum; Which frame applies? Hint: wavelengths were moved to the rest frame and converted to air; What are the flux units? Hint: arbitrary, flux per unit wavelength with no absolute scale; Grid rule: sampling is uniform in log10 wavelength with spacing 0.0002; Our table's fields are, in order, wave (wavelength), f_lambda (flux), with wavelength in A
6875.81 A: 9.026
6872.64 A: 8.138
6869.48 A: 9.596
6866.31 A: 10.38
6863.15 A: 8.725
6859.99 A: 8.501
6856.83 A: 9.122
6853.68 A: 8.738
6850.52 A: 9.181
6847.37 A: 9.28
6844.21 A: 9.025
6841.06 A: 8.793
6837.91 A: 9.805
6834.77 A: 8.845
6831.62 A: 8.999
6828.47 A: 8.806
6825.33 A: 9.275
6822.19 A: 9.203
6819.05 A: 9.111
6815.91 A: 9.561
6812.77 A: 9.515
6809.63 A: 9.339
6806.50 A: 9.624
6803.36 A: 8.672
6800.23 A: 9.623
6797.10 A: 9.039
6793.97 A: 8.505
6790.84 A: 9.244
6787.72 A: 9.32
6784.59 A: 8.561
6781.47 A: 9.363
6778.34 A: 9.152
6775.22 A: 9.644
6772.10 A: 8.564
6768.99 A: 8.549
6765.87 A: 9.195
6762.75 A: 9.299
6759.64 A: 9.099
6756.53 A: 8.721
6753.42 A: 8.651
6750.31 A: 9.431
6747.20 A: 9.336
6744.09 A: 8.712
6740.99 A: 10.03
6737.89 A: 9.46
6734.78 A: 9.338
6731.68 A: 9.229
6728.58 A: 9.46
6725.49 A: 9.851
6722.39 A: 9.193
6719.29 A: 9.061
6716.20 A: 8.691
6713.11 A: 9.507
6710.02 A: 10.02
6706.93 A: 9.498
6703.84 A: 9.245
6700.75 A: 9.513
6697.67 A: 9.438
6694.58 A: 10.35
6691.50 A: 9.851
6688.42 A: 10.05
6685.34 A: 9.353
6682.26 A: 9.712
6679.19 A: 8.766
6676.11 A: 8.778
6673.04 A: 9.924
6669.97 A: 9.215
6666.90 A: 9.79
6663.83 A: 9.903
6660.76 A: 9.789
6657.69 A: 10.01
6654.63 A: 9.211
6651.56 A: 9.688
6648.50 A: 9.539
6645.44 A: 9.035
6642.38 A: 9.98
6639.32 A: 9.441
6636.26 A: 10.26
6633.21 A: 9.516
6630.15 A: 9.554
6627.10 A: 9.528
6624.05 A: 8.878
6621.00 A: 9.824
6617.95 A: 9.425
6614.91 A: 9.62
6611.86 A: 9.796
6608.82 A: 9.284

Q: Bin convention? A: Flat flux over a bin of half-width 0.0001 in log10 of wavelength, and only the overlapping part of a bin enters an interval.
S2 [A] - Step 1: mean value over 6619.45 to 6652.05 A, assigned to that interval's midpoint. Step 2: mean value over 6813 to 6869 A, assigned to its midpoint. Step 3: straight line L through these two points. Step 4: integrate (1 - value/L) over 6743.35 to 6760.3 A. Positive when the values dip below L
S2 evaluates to 0.6 A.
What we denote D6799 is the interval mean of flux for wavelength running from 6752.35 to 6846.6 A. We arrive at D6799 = 9.11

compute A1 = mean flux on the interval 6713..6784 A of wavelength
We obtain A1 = 9.18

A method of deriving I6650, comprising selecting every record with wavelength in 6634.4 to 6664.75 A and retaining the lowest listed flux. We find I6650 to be 9.035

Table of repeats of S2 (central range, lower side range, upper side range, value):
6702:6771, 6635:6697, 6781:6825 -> 1.1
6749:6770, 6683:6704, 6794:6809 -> 0.9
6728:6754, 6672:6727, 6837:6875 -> 0.2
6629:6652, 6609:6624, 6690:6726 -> -0.2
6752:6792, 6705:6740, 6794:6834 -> 1.1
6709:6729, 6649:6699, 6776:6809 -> 0.1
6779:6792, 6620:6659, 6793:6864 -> 0.1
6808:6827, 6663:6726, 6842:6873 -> -0.3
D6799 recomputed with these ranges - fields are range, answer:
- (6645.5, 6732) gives 9.52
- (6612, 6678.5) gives 9.56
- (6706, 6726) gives 9.38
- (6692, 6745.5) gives 9.46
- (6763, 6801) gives 9.06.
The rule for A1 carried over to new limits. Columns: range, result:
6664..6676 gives 9.57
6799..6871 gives 9.2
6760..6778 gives 9.06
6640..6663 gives 9.61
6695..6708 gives 9.5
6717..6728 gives 9.33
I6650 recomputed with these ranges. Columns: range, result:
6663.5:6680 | 8.766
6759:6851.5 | 8.505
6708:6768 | 8.651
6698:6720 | 8.691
